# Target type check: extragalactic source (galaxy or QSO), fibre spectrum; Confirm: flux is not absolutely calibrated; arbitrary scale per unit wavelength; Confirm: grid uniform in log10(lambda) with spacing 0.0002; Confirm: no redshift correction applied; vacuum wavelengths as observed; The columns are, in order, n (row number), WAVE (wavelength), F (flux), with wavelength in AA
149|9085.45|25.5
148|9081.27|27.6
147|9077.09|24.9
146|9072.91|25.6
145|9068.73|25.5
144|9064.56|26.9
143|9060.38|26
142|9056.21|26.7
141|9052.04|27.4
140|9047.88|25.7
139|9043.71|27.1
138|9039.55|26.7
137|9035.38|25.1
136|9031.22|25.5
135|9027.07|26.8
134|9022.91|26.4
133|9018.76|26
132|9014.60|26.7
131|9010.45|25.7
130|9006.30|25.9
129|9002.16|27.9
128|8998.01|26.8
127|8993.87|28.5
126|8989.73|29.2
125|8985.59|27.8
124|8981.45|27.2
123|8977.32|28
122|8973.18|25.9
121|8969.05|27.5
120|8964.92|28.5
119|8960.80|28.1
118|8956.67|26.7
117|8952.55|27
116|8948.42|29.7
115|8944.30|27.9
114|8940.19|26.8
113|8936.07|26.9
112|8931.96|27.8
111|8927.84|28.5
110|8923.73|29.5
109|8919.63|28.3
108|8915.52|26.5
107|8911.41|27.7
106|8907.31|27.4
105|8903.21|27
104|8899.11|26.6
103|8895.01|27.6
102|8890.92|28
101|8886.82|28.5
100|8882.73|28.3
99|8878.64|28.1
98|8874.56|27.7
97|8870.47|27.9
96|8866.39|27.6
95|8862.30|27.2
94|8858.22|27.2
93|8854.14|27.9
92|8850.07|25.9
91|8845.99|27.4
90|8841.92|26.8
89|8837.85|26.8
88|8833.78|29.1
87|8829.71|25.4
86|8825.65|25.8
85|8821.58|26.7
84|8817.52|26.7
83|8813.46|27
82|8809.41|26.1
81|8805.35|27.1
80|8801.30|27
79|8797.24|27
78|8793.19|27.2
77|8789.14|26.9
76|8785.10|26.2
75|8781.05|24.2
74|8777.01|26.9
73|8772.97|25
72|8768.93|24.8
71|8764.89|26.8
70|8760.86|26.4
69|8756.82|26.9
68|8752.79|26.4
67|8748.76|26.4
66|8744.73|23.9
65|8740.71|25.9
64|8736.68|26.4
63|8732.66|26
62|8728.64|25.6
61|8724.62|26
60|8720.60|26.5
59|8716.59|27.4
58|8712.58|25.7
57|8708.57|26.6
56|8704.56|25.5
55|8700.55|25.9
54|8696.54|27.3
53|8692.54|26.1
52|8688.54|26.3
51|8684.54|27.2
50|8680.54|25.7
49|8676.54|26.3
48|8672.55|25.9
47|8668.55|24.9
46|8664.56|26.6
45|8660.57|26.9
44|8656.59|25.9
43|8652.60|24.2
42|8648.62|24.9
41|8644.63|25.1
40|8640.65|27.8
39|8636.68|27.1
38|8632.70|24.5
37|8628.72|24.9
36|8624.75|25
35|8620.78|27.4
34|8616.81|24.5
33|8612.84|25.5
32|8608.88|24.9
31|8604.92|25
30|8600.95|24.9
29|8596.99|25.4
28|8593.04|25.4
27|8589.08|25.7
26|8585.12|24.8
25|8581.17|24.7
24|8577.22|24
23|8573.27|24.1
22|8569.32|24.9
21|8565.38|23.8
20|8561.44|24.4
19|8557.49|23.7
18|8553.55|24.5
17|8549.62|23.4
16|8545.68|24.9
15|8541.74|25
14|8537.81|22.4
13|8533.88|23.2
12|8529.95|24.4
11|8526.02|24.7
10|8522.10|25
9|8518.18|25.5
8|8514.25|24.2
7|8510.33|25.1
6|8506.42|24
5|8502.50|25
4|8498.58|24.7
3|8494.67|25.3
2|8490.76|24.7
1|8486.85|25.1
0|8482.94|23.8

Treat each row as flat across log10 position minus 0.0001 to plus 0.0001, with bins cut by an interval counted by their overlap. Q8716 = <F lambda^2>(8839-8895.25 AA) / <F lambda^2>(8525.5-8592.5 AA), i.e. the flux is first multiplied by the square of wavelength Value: 1.2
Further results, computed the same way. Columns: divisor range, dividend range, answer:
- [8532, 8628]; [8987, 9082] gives 1.19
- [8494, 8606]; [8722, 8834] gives 1.13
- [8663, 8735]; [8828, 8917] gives 1.09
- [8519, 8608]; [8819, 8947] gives 1.21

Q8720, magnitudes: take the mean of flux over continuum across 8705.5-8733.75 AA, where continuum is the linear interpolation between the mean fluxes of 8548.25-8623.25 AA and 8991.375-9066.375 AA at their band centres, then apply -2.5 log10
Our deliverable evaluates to -0.04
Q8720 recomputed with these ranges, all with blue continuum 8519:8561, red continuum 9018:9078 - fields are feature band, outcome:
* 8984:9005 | -0.08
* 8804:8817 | -0.06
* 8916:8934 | -0.11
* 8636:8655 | -0.05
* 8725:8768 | -0.04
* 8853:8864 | -0.08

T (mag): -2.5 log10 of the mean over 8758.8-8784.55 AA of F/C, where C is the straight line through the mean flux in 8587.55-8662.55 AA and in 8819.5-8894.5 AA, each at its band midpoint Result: 0.040 mag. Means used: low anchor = 25.5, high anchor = 27.4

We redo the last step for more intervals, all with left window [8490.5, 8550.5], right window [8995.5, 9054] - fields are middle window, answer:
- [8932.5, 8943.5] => -0.04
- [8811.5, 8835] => -0.04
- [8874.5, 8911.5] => -0.07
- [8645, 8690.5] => -0.03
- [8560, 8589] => 0.01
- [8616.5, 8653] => -0.03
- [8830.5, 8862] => -0.06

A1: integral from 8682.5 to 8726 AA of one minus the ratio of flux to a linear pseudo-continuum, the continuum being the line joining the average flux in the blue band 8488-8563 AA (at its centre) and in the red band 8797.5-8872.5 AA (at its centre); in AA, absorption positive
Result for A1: -0.9 AA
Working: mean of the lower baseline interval 24.4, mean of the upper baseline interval 27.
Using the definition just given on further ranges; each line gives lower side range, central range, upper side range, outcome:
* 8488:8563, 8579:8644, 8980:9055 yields -1.6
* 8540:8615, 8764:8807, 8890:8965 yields 0.3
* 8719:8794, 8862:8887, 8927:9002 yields -0.9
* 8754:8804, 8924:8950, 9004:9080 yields -1.8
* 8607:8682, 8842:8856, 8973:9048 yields -0.4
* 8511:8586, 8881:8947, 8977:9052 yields -3.6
